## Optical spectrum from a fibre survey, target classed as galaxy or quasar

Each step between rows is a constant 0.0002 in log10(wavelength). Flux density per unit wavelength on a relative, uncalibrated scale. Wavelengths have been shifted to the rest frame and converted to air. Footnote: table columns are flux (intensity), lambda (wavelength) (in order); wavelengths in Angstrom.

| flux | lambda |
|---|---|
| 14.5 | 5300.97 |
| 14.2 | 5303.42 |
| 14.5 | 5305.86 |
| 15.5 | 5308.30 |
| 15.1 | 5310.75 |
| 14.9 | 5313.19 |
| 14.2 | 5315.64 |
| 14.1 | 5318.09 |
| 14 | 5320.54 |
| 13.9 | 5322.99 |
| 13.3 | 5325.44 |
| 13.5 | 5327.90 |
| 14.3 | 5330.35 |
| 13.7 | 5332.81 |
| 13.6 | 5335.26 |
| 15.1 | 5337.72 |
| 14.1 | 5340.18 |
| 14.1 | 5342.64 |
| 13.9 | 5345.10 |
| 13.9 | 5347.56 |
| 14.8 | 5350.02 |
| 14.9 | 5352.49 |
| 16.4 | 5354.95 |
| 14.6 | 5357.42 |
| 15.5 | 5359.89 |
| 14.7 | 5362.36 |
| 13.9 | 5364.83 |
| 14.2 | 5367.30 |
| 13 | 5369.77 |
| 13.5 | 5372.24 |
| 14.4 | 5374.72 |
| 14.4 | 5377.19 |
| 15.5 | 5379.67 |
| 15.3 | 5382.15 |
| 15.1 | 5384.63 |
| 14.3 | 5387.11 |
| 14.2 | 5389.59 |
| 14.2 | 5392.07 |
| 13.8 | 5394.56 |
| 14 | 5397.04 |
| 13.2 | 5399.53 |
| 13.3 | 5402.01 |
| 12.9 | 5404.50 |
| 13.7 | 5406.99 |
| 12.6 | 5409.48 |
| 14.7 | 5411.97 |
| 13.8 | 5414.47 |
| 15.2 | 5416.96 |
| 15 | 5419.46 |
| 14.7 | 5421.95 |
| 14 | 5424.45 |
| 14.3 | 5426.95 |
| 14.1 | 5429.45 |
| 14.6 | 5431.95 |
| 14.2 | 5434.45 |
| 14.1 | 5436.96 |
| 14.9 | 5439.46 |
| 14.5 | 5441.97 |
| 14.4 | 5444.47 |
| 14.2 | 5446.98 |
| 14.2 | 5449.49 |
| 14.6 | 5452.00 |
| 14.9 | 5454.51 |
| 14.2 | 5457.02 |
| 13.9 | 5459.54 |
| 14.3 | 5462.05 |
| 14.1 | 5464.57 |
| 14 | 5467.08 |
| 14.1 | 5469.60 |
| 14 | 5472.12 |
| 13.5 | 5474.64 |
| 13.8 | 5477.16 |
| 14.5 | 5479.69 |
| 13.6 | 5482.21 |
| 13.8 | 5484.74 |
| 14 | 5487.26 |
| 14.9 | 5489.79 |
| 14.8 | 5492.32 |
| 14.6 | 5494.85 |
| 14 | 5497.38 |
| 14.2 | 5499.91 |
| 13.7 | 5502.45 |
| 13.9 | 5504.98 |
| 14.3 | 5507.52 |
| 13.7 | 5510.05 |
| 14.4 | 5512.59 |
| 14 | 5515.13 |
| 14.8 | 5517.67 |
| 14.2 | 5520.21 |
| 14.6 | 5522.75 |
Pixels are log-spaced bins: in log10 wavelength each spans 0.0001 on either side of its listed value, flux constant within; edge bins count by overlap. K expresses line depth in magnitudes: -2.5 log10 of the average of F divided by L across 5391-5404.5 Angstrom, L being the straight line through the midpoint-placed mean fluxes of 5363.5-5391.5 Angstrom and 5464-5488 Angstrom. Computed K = 0.05 mag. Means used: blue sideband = 14.3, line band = 13.6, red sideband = 13.9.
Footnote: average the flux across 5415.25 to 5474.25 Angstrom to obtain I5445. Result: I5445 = 14.4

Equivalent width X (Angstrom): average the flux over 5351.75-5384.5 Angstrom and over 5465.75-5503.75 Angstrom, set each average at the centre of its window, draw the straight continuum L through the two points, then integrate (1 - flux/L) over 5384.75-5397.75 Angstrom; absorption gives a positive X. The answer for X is 0.31 Angstrom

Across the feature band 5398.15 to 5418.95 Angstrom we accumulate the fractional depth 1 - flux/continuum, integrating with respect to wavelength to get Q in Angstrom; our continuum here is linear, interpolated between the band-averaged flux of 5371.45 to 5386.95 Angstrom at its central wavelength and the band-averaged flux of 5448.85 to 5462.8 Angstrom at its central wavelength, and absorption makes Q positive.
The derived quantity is 1.2 Angstrom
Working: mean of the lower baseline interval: 14.7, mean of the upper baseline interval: 14.4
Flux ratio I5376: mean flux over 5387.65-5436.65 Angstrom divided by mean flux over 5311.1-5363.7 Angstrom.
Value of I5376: 0.98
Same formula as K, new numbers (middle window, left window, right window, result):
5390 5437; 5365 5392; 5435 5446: 0.03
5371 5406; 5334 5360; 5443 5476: 0.02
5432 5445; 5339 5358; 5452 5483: -0.02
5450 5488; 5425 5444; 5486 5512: 0.02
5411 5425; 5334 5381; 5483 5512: -0.02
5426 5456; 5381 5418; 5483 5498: -0.02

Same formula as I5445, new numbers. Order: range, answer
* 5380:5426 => 14.1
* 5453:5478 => 14.1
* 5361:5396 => 14.3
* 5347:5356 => 15.1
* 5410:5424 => 14.5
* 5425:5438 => 14.2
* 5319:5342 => 13.9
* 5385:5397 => 14.2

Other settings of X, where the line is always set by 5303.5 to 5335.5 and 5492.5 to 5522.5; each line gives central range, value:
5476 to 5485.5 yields 0.18 Angstrom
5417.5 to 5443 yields -0.45 Angstrom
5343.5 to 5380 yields -0.67 Angstrom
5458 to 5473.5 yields 0.16 Angstrom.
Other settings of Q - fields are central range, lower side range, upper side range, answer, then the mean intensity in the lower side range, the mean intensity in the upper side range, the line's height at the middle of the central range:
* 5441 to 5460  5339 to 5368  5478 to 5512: -0.1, 14.6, 14.2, 14.3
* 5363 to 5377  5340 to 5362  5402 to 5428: 0.6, 14.7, 14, 14.5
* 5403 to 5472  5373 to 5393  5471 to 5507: 0.7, 14.7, 14.1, 14.4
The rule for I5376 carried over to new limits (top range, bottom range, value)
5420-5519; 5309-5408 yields 1.00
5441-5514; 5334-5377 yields 0.99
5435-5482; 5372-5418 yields 1.01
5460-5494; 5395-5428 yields 1.01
